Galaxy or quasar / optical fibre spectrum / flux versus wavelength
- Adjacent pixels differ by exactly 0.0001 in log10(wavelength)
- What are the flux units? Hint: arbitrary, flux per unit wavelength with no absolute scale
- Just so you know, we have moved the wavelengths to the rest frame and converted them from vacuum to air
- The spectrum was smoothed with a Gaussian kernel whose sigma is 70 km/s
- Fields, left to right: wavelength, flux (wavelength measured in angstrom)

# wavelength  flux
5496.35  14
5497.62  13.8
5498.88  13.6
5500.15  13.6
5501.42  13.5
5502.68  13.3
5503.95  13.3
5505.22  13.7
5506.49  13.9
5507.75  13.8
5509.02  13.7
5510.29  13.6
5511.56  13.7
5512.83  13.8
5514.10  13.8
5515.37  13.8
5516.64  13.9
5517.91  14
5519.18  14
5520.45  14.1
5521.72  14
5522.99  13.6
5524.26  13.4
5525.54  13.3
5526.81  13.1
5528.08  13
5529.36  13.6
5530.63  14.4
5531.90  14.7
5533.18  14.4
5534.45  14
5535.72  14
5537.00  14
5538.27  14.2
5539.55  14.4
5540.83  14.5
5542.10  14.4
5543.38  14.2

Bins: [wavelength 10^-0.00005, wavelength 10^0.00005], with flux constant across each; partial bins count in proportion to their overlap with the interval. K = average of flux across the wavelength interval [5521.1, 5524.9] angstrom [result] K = 13.7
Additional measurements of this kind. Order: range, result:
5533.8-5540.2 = 14.1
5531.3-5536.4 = 14.3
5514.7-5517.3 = 13.9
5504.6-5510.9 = 13.7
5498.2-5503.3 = 13.5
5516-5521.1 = 14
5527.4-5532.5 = 13.9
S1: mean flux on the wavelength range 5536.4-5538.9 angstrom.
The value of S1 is 14.1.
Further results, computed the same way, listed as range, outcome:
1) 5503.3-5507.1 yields 13.6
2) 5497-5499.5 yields 13.7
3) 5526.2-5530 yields 13.2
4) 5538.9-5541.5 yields 14.4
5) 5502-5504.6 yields 13.3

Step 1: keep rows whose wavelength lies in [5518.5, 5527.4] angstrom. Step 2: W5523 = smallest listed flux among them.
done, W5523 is 13.1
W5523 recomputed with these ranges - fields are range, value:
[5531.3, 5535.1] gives 14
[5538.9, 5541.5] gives 14.4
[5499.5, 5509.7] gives 13.3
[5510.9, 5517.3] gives 13.7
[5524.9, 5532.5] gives 13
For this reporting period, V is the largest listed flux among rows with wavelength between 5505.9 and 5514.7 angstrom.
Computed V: 13.9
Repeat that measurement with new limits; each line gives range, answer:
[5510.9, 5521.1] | 14.1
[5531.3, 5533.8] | 14.7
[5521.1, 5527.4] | 14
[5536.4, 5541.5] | 14.5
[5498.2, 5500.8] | 13.6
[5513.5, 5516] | 13.8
